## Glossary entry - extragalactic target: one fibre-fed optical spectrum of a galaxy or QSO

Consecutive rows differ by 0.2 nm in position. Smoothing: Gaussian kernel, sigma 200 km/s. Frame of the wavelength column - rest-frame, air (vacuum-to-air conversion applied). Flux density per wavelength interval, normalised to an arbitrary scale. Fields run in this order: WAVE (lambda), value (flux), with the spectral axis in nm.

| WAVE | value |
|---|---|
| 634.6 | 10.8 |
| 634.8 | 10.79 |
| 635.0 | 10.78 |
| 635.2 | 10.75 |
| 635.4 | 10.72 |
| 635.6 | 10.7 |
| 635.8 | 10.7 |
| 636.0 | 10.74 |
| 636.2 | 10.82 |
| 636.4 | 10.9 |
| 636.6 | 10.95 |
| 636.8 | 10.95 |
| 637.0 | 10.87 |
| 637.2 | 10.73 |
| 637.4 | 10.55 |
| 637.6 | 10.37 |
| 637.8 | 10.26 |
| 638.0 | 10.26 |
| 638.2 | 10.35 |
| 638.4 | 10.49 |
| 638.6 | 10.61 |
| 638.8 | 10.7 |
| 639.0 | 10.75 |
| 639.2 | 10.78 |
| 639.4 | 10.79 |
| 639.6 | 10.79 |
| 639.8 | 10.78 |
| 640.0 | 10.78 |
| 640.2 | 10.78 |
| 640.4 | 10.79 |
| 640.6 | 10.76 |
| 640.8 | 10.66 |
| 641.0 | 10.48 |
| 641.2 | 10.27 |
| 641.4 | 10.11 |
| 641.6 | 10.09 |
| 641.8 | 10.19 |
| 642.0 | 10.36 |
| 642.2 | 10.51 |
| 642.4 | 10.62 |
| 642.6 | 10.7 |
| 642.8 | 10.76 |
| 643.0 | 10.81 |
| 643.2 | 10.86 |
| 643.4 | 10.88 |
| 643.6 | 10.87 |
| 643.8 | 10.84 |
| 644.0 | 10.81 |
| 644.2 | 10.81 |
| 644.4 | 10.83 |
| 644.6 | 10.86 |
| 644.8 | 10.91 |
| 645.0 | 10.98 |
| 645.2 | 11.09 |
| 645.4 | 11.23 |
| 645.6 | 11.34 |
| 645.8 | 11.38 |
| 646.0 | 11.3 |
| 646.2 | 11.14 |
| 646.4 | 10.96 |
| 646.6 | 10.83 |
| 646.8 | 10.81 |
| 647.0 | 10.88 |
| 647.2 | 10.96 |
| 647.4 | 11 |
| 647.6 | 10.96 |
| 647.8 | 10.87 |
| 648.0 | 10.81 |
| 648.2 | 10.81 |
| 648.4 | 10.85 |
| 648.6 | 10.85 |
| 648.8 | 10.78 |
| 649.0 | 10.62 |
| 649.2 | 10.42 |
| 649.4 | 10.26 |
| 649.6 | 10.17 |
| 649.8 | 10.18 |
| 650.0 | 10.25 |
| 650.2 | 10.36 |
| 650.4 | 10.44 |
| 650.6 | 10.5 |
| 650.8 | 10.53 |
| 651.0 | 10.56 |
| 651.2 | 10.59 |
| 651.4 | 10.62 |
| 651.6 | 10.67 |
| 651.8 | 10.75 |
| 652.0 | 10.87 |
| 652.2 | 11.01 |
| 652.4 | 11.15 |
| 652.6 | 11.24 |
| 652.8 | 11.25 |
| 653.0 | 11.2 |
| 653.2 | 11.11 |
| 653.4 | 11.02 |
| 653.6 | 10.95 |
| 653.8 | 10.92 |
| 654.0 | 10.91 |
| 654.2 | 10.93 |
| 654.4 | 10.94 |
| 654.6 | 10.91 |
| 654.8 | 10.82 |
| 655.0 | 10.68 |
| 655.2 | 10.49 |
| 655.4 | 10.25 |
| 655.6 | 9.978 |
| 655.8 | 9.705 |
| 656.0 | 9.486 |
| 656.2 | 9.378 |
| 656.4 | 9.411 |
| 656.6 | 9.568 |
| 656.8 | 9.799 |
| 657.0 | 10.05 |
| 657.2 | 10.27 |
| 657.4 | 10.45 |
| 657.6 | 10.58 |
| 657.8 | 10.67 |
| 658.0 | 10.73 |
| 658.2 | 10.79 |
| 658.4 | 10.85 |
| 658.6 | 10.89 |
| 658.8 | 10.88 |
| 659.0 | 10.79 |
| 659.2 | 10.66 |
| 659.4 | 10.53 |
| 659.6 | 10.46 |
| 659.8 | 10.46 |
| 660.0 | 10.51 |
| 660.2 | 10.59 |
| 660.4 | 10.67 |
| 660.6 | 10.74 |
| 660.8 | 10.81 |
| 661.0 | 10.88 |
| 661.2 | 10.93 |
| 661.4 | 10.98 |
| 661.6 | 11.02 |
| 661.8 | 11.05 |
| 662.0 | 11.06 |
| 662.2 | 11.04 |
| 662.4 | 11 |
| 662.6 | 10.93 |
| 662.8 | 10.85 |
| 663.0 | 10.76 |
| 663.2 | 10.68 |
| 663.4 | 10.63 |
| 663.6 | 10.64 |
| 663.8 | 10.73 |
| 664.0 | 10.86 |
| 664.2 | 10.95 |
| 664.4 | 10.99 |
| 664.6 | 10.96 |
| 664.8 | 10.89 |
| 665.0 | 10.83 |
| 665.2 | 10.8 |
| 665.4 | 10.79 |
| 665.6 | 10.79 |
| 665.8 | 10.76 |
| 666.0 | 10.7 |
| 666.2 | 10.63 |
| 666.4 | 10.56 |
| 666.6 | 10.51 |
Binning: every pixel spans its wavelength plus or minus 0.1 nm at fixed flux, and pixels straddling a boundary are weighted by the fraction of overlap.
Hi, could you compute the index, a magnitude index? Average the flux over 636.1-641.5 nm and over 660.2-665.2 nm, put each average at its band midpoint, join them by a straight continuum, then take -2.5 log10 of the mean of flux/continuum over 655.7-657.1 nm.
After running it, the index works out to 0.13 mag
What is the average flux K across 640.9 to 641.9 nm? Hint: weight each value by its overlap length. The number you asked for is 10.2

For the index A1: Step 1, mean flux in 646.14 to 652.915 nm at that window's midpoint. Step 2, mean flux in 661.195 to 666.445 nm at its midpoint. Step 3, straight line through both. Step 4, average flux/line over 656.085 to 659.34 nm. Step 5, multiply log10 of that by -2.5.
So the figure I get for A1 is 0.05 mag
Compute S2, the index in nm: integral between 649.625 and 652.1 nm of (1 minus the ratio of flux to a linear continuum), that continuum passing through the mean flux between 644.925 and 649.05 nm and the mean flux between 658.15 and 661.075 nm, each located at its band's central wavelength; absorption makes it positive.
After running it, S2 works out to 0.09 nm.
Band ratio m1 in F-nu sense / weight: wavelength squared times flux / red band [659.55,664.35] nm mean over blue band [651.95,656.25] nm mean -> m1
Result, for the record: 1.03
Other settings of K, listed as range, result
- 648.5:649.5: 10.6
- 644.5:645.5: 11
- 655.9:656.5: 9.43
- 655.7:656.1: 9.6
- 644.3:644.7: 10.8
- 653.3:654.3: 10.9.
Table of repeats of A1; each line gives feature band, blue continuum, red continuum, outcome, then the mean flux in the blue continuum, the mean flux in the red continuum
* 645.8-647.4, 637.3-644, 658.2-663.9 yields -0.036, 10.6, 10.8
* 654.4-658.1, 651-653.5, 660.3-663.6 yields 0.073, 10.9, 10.9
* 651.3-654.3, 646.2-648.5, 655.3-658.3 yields -0.056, 10.9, 10.1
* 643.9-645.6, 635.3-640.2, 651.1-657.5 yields -0.034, 10.7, 10.5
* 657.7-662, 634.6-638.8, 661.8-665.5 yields 0.007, 10.7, 10.9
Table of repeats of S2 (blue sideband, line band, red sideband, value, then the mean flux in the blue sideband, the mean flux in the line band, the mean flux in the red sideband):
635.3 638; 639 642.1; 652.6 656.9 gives 0.02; 10.7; 10.6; 10.5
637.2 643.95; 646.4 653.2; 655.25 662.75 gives -0.12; 10.6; 10.7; 10.5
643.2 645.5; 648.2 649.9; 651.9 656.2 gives 0.05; 10.9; 10.5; 10.7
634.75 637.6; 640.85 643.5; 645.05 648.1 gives 0.10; 10.8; 10.5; 11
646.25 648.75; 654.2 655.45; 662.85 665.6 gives 0.02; 10.9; 10.7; 10.8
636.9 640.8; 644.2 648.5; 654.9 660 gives -0.19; 10.6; 11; 10.3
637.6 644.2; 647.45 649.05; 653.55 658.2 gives -0.05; 10.6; 10.8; 10.3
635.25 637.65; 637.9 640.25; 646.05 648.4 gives 0.03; 10.8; 10.7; 10.9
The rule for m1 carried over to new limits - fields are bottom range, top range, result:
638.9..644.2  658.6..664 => 1.08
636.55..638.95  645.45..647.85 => 1.07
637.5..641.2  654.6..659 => 1.02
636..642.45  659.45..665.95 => 1.10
